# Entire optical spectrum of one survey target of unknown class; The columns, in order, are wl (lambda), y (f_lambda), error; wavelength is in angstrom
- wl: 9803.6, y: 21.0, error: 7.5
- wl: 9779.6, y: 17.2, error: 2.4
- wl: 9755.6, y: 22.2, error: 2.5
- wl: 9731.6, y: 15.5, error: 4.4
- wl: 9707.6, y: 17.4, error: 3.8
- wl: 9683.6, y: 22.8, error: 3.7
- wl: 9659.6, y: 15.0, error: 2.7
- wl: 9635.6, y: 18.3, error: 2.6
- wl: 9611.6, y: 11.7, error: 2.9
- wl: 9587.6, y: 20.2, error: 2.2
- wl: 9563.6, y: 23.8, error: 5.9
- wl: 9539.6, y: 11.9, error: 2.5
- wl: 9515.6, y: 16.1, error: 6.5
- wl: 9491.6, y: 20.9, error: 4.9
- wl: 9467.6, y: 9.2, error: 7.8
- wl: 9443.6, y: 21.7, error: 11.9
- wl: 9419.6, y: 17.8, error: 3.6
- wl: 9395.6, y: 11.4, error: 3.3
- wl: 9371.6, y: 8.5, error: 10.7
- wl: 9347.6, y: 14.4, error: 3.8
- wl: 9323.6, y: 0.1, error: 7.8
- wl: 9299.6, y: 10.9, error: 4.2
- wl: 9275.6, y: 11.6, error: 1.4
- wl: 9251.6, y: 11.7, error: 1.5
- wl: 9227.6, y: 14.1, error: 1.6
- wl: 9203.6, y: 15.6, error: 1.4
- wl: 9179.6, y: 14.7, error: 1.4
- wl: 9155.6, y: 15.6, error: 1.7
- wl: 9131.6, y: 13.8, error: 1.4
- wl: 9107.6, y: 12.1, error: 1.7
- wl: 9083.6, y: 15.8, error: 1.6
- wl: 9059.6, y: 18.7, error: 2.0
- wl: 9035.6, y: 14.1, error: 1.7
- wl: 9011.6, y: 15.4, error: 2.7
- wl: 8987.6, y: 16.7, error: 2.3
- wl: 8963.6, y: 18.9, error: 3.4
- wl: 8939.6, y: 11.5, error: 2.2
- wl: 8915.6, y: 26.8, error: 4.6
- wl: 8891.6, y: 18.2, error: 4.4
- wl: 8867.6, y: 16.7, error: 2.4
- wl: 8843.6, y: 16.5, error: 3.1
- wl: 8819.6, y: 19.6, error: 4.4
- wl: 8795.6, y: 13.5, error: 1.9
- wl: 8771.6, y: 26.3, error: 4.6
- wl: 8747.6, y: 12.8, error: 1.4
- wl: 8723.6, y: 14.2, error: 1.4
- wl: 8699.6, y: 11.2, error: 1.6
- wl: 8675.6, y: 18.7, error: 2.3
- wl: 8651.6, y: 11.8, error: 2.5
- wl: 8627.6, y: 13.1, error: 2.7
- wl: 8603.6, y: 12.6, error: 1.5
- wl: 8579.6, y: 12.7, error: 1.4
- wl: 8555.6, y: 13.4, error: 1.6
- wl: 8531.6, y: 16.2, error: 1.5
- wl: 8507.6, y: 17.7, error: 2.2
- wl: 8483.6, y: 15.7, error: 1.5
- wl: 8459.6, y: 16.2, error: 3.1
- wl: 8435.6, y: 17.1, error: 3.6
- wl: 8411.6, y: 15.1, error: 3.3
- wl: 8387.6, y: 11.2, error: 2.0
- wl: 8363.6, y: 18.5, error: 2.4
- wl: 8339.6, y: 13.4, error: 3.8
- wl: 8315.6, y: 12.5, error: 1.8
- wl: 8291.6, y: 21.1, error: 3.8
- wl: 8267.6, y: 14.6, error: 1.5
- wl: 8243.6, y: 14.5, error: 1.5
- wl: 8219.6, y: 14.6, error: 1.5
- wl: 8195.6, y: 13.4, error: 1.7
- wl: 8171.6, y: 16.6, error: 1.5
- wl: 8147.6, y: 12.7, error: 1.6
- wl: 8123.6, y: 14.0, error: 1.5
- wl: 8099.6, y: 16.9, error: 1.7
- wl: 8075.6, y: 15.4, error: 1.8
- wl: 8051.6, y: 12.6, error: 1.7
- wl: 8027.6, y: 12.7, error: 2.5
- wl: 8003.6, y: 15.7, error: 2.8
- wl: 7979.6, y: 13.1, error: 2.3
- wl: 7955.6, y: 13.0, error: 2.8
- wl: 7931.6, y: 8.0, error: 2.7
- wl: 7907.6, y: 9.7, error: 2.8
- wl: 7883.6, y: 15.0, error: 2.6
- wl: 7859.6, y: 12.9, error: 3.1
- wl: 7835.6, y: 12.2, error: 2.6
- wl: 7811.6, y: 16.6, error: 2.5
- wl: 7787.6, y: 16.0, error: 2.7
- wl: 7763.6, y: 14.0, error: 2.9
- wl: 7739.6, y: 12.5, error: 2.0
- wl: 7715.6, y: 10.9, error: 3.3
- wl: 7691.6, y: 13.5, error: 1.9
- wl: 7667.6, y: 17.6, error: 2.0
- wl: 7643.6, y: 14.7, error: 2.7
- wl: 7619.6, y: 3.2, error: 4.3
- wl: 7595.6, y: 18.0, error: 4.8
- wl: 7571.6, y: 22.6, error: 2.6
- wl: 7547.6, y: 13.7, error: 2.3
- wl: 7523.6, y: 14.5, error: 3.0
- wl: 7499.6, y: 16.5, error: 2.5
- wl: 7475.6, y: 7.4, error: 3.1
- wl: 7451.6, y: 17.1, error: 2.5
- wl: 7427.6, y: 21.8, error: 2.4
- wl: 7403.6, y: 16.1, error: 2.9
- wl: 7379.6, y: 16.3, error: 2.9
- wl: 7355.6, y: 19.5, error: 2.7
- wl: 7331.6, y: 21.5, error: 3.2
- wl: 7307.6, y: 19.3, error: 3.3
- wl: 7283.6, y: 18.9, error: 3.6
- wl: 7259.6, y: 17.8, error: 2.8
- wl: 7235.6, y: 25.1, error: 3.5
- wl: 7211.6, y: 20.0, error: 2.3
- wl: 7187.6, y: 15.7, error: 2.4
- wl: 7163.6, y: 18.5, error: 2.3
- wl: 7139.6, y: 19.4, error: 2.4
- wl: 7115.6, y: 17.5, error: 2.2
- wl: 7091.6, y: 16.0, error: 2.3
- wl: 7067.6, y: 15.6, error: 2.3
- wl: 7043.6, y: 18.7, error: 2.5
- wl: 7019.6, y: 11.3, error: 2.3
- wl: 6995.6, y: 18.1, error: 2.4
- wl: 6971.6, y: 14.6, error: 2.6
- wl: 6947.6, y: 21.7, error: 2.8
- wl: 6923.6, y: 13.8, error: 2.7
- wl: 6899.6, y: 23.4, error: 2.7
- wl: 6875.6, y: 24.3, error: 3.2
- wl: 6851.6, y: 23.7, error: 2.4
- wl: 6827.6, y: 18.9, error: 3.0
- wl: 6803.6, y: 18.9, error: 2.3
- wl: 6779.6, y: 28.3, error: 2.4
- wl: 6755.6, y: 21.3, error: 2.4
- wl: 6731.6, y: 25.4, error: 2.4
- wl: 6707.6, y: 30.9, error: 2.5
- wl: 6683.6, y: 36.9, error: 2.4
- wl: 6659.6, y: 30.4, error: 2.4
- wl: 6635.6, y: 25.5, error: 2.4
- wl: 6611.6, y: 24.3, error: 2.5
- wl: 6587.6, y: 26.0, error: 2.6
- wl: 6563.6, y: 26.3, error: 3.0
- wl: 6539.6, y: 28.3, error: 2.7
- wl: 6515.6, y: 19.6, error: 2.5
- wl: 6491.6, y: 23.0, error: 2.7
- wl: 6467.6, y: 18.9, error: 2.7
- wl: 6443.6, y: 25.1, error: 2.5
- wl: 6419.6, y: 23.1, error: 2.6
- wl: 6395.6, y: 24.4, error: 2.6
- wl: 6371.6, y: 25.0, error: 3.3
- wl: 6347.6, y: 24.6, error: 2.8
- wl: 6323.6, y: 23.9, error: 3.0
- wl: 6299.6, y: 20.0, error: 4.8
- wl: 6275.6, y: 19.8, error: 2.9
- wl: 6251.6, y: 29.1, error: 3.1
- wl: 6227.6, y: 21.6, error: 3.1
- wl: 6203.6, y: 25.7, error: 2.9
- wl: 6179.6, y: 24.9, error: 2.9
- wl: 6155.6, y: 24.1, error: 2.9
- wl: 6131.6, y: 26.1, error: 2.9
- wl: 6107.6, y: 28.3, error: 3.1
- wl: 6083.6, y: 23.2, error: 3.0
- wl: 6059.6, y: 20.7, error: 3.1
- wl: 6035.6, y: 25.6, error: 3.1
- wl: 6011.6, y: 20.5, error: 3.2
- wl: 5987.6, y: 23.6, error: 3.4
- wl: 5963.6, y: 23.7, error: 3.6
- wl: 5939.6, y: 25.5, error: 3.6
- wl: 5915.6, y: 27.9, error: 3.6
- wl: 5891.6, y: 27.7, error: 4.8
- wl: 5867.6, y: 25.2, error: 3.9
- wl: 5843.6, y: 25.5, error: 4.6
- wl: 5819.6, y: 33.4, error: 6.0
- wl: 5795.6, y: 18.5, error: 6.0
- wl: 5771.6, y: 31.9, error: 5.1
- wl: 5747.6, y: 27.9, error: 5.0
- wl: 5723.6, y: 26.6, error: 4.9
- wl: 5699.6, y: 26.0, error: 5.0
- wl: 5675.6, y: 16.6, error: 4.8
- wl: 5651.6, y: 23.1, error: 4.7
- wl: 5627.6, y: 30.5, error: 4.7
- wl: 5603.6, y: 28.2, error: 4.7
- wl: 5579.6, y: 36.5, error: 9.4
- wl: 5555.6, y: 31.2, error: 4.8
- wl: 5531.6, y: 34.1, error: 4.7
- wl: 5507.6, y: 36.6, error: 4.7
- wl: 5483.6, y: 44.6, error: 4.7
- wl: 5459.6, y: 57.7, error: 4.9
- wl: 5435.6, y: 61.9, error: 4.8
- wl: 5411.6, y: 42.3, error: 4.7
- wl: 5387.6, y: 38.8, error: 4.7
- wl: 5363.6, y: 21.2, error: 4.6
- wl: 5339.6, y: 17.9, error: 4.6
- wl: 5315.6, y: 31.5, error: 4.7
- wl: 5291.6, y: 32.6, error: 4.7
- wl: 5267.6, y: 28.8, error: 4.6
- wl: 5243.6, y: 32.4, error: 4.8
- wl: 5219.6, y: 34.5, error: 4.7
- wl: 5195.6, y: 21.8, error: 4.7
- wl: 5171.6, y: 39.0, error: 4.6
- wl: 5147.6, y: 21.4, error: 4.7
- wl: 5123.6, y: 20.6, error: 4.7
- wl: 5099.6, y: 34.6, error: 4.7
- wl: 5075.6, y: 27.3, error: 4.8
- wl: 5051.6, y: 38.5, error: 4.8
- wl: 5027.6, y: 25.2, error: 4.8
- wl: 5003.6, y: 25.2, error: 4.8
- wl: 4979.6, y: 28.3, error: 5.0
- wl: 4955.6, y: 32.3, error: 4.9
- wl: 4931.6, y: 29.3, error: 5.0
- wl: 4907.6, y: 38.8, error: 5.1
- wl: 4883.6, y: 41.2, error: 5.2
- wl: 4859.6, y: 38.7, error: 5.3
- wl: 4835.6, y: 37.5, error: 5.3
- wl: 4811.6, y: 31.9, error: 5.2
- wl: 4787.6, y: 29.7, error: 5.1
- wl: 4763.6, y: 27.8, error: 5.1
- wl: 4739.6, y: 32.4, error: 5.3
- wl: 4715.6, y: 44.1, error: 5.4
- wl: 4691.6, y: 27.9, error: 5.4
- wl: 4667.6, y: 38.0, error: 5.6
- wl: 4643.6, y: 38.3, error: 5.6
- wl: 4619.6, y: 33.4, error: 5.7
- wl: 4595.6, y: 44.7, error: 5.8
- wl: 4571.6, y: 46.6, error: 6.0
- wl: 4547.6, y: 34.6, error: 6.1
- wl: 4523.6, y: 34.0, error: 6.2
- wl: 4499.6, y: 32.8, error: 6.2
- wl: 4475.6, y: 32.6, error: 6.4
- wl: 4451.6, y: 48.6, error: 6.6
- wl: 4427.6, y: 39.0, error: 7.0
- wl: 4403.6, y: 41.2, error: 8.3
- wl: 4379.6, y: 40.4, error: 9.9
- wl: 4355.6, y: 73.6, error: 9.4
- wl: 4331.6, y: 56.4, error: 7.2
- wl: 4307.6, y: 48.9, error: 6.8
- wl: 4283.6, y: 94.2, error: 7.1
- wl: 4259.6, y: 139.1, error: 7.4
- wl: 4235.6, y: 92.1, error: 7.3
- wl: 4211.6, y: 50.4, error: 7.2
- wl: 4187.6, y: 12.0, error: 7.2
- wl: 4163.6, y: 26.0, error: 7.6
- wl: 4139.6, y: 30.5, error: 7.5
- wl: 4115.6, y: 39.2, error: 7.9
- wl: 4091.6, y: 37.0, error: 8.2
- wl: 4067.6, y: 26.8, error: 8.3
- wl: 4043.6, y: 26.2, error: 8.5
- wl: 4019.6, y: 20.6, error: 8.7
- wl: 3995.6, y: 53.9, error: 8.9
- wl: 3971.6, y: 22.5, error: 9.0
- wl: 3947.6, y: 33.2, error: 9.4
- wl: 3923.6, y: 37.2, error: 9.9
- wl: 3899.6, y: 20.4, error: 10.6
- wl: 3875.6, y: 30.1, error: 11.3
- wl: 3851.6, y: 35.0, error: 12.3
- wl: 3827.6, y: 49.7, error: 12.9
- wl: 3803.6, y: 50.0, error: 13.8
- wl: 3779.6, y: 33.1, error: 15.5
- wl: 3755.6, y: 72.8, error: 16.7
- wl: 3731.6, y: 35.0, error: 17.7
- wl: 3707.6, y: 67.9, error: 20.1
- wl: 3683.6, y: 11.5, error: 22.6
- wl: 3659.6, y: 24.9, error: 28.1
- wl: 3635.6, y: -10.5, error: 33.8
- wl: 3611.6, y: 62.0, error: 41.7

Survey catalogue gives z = 2.50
